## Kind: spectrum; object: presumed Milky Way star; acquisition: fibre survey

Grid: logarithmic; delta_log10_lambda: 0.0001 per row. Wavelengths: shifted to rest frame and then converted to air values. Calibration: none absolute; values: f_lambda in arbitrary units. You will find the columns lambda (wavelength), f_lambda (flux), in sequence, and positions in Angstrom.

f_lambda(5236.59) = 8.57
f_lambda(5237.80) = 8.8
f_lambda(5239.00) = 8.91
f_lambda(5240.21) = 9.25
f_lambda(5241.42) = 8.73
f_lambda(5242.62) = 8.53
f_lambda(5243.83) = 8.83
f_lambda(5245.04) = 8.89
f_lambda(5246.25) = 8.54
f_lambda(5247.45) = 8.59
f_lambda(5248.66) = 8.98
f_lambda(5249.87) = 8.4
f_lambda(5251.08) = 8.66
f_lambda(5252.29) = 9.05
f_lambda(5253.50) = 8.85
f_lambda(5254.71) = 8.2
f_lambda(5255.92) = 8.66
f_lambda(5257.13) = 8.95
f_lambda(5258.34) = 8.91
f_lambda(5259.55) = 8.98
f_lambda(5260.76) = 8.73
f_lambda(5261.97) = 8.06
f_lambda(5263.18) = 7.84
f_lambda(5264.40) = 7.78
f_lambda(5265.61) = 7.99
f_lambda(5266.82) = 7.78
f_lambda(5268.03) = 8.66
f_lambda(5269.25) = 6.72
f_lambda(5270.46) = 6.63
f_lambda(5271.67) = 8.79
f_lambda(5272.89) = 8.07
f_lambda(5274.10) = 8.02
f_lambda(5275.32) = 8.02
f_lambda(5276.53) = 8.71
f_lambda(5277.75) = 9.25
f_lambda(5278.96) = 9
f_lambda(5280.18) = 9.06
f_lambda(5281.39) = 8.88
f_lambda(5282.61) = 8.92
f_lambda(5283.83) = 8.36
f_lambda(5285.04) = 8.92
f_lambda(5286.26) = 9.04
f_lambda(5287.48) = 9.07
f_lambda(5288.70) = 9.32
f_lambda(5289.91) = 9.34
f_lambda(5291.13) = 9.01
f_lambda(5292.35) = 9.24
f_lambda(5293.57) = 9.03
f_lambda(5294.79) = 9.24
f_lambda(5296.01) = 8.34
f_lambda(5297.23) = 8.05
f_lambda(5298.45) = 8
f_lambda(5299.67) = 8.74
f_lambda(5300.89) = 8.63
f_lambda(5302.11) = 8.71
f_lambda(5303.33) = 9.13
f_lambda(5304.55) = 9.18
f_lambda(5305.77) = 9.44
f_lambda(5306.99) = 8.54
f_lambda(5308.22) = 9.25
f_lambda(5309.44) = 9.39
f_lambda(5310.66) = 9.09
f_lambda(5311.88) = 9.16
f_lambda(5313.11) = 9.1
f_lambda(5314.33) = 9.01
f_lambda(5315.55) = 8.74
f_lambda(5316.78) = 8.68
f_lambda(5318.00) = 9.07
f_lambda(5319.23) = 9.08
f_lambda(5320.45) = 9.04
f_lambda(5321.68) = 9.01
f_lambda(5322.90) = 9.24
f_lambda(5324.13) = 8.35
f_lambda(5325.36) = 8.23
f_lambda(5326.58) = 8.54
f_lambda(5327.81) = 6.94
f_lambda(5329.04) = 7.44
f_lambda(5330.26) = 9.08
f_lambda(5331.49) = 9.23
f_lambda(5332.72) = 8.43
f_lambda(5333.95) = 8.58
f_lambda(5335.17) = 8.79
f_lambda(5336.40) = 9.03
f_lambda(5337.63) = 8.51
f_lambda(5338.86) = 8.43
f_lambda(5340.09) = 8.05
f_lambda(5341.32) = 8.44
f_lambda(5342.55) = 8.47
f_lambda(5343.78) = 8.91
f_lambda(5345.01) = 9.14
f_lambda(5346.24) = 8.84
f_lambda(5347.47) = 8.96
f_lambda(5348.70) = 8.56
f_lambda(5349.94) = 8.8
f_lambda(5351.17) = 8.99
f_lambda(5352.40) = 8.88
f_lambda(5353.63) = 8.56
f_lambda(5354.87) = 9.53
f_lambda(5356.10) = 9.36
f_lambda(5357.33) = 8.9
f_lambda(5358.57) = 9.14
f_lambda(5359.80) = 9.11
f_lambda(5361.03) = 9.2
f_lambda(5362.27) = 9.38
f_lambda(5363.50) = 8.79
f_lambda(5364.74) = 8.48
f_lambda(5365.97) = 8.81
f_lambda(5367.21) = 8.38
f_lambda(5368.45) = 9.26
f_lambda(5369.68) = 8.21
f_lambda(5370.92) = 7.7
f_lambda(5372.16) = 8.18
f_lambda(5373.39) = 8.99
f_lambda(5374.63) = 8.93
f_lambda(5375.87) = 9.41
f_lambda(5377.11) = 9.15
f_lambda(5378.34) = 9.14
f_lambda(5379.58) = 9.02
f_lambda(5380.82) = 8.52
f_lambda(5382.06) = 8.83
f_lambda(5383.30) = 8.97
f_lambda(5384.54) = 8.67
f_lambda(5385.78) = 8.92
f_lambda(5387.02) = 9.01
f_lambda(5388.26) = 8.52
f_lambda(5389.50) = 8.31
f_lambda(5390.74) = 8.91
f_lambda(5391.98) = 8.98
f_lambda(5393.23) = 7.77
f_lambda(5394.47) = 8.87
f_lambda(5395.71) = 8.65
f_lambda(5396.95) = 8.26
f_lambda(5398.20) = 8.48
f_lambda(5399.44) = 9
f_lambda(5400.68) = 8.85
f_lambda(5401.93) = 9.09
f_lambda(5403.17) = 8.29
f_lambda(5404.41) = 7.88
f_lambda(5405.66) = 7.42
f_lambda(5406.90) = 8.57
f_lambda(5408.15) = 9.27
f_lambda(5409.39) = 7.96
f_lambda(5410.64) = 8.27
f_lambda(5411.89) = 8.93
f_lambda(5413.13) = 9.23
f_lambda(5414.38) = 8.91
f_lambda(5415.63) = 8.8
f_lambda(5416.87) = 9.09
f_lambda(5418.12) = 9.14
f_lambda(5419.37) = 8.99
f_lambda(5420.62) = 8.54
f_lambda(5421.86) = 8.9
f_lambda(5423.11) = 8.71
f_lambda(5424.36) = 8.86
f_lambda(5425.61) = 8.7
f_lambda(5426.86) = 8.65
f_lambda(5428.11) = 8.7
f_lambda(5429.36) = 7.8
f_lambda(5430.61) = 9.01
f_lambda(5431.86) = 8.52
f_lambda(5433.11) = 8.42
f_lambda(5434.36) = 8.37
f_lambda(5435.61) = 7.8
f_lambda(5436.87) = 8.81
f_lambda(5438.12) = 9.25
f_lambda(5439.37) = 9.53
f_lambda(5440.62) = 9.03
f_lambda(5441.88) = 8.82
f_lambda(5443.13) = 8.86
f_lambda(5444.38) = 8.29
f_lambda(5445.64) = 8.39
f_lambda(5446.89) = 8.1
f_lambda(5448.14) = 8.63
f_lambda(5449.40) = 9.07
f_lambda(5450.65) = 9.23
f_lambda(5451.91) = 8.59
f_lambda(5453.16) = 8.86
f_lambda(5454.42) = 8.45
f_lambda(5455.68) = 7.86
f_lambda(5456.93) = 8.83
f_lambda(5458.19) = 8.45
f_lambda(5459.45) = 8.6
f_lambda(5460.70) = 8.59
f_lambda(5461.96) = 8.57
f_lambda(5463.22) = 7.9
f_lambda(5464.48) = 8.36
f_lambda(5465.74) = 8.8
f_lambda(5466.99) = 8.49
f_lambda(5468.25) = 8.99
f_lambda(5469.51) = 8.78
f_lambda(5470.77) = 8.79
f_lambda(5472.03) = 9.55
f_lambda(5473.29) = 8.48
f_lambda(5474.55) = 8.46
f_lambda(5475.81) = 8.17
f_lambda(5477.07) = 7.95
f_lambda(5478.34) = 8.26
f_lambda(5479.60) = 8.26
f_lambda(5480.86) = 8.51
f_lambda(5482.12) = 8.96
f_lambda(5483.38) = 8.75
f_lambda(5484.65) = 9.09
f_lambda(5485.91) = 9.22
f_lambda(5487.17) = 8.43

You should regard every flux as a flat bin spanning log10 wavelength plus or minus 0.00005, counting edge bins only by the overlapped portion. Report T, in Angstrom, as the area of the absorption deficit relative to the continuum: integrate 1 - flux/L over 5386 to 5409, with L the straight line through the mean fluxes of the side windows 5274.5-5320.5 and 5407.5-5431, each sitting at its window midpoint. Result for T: 0.6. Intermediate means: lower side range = 8.91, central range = 8.56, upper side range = 8.76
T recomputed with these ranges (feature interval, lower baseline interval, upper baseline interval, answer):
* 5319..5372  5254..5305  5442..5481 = -0.89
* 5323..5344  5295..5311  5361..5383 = 0.84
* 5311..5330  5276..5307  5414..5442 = 0.45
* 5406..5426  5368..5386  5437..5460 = -0.09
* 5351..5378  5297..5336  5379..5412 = -0.69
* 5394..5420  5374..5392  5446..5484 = 0.38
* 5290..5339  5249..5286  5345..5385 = -0.75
